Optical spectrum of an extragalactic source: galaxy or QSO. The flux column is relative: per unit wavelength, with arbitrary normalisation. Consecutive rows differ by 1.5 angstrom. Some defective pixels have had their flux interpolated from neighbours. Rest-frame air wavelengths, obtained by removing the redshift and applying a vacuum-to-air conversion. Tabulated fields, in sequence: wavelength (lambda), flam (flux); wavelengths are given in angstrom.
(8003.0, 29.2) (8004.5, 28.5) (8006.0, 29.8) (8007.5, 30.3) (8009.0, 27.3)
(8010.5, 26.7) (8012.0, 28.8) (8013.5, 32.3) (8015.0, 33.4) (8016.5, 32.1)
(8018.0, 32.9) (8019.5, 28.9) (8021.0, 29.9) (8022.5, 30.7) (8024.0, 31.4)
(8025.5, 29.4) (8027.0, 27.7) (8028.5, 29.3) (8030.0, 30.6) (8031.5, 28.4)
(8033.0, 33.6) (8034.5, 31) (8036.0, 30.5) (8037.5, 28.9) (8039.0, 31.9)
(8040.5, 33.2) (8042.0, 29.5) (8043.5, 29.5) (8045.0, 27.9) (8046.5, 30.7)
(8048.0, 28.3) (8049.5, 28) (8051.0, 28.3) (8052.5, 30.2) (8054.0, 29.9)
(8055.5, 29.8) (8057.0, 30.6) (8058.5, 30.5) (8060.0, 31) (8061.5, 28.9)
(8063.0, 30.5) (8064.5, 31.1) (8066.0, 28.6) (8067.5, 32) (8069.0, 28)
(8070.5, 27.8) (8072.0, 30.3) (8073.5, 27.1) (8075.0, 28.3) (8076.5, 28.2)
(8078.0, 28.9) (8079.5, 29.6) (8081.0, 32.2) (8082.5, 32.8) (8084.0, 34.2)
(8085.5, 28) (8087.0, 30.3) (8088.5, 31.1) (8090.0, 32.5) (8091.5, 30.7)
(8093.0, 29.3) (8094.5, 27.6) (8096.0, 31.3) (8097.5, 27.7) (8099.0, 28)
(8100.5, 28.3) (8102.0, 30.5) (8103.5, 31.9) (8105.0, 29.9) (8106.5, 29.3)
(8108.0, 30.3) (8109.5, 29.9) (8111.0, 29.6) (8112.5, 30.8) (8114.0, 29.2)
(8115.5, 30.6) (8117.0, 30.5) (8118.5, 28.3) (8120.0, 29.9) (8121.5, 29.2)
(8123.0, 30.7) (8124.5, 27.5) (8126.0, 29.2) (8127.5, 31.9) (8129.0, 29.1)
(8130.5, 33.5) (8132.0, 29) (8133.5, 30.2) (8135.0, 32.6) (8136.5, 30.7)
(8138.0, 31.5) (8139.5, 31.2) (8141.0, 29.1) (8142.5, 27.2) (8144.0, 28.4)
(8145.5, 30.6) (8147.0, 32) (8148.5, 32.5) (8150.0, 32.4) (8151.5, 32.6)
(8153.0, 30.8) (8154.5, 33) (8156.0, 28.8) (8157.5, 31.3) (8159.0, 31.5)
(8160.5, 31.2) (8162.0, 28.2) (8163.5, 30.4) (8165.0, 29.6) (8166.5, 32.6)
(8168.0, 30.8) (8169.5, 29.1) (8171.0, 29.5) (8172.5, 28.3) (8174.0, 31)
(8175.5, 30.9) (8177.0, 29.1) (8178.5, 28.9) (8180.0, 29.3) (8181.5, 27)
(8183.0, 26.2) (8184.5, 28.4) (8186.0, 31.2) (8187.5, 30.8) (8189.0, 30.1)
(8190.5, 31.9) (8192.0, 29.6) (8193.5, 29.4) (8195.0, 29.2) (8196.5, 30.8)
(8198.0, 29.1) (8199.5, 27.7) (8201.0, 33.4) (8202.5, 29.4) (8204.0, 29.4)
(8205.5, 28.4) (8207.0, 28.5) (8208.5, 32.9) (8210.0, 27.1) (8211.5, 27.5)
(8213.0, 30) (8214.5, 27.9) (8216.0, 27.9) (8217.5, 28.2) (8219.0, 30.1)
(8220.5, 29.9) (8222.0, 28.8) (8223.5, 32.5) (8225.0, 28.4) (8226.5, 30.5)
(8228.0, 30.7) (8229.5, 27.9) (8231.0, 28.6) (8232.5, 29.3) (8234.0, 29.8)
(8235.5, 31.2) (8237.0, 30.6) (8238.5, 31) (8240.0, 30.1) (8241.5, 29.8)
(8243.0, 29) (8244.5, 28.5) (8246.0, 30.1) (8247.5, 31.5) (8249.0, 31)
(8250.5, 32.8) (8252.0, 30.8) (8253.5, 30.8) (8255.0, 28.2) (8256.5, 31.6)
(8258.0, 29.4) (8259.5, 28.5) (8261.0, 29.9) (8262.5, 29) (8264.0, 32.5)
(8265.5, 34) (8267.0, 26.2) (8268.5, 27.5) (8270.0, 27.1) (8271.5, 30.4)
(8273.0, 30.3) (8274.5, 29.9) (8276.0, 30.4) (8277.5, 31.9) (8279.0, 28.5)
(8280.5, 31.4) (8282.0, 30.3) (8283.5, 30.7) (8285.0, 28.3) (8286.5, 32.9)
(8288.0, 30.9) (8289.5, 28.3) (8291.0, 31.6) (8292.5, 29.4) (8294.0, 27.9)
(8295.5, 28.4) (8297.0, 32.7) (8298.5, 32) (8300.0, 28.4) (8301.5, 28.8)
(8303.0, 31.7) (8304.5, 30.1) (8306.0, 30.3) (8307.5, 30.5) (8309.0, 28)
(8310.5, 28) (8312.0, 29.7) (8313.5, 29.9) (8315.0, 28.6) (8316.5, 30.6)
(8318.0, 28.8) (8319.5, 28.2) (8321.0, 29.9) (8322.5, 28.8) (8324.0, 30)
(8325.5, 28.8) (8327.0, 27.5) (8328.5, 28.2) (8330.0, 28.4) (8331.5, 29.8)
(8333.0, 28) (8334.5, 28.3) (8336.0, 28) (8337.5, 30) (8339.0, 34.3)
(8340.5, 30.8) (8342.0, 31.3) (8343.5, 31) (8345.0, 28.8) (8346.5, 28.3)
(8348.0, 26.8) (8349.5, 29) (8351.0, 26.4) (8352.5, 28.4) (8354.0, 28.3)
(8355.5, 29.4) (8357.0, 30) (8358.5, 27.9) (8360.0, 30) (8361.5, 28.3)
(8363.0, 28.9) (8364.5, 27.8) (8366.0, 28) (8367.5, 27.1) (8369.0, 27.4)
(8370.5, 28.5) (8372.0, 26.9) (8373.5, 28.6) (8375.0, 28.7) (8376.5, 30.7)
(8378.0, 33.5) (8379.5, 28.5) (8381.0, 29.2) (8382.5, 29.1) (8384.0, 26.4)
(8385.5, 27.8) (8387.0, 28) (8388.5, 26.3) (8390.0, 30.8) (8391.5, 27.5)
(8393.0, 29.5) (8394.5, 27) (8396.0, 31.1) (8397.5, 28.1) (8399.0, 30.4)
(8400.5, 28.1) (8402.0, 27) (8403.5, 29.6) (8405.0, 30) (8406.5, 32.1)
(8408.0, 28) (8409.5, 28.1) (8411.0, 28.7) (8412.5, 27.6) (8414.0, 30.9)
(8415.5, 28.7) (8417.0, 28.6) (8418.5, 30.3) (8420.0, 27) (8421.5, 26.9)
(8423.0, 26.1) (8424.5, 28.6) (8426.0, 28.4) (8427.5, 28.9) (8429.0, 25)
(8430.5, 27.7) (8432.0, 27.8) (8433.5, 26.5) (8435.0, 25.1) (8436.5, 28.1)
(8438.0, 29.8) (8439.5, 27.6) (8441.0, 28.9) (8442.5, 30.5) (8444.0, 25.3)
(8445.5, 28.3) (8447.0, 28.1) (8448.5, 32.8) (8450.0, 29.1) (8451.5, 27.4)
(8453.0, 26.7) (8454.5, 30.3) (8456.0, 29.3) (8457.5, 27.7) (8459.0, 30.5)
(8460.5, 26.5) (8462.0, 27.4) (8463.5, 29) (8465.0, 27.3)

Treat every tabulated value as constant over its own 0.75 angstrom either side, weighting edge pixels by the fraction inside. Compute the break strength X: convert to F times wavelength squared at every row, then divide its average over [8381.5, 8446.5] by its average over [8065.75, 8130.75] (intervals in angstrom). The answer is 1.0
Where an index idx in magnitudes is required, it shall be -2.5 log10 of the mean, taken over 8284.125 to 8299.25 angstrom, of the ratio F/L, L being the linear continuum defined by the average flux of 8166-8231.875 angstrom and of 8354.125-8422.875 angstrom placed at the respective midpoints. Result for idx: -0.04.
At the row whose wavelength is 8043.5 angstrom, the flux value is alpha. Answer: 29.5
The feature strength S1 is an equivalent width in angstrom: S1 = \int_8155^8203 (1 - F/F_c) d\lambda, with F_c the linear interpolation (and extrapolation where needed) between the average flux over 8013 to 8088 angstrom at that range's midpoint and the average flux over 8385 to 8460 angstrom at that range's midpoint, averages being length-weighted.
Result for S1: -0.5 angstrom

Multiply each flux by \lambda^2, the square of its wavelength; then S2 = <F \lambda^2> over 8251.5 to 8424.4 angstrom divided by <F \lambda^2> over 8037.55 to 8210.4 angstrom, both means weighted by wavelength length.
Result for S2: 1.0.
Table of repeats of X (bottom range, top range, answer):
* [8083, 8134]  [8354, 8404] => 1.02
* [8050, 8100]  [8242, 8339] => 1.05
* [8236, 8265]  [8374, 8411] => 0.99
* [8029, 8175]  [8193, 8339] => 1.03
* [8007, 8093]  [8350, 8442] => 1.03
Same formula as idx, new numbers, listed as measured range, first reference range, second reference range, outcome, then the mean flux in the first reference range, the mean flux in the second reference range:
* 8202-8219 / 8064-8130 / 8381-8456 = 0.02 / 29.8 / 28.4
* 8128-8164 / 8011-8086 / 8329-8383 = -0.04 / 30.1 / 29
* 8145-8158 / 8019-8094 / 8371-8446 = -0.07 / 30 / 28.4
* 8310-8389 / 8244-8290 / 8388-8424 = 0.02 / 30.1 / 28.7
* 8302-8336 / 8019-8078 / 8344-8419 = -0.01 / 29.7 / 28.7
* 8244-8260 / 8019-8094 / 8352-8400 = -0.04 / 30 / 28.7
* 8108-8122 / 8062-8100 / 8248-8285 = 0.00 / 29.8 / 30.1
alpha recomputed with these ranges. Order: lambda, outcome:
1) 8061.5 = 28.9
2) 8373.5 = 28.6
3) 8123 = 30.7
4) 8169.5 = 29.1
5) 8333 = 28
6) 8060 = 31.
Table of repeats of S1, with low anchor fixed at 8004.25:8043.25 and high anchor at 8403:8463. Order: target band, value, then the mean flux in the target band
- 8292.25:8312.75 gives -0.5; 29.7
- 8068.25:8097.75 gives 0.2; 29.8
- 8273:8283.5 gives -0.5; 30.4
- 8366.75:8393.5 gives 0.0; 28.6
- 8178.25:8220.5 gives 0.2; 29.3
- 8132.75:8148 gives -0.3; 30.4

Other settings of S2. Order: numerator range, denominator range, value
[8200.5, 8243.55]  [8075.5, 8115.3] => 1.02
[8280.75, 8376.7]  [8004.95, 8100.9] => 1.04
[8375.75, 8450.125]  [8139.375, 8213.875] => 1.01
